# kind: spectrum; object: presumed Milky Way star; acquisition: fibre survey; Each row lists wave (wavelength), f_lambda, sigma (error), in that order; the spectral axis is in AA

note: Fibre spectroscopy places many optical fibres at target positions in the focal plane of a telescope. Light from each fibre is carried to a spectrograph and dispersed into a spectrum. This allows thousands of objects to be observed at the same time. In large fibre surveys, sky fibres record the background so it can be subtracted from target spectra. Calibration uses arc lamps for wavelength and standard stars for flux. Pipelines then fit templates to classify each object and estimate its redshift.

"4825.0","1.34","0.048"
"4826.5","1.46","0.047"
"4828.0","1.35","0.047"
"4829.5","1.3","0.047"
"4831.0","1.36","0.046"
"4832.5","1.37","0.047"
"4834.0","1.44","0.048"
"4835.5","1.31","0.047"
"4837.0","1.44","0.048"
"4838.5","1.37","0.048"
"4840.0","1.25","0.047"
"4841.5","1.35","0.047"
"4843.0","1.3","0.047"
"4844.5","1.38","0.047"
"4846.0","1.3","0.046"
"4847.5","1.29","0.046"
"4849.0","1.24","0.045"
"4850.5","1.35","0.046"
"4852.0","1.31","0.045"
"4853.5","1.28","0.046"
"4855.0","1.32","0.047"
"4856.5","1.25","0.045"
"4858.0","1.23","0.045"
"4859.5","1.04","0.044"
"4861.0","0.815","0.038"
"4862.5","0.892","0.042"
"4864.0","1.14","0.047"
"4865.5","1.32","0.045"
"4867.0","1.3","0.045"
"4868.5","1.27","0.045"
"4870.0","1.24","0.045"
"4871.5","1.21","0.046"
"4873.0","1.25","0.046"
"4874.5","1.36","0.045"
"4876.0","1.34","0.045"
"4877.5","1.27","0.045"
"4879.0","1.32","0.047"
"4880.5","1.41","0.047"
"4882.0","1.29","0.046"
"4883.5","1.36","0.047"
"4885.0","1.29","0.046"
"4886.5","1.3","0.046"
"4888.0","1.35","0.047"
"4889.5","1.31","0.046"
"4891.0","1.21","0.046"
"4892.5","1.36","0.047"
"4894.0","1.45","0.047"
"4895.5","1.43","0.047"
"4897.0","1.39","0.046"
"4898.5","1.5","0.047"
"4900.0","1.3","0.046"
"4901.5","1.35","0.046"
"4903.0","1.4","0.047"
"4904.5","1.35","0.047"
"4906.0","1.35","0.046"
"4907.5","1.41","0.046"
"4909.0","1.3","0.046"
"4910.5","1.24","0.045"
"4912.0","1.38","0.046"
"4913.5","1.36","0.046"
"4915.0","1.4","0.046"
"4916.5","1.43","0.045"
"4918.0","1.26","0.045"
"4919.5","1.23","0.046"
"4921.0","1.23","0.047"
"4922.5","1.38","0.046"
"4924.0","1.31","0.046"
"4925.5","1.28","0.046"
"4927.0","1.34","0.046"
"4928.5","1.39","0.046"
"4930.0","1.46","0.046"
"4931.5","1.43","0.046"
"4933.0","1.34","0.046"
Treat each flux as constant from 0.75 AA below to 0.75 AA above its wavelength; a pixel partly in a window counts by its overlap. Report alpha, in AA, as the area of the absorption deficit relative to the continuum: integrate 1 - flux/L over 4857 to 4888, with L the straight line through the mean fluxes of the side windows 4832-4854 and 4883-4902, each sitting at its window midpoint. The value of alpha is 2.5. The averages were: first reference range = 1.33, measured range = 1.24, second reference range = 1.35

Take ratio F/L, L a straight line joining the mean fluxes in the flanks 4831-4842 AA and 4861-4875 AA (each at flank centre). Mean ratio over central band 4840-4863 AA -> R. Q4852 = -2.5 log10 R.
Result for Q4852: 0.050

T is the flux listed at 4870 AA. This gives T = 1.24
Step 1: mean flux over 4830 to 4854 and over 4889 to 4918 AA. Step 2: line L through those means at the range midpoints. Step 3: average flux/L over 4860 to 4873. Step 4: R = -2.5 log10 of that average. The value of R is 0.17 mag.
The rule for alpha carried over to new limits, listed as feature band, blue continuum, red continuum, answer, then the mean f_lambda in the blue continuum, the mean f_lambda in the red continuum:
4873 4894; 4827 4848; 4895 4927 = 0.4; 1.35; 1.35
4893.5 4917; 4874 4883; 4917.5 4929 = -1.1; 1.33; 1.3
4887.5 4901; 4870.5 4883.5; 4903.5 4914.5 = -0.4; 1.31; 1.34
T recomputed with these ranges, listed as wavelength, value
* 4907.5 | 1.41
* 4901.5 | 1.35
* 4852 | 1.31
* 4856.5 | 1.25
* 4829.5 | 1.3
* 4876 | 1.34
